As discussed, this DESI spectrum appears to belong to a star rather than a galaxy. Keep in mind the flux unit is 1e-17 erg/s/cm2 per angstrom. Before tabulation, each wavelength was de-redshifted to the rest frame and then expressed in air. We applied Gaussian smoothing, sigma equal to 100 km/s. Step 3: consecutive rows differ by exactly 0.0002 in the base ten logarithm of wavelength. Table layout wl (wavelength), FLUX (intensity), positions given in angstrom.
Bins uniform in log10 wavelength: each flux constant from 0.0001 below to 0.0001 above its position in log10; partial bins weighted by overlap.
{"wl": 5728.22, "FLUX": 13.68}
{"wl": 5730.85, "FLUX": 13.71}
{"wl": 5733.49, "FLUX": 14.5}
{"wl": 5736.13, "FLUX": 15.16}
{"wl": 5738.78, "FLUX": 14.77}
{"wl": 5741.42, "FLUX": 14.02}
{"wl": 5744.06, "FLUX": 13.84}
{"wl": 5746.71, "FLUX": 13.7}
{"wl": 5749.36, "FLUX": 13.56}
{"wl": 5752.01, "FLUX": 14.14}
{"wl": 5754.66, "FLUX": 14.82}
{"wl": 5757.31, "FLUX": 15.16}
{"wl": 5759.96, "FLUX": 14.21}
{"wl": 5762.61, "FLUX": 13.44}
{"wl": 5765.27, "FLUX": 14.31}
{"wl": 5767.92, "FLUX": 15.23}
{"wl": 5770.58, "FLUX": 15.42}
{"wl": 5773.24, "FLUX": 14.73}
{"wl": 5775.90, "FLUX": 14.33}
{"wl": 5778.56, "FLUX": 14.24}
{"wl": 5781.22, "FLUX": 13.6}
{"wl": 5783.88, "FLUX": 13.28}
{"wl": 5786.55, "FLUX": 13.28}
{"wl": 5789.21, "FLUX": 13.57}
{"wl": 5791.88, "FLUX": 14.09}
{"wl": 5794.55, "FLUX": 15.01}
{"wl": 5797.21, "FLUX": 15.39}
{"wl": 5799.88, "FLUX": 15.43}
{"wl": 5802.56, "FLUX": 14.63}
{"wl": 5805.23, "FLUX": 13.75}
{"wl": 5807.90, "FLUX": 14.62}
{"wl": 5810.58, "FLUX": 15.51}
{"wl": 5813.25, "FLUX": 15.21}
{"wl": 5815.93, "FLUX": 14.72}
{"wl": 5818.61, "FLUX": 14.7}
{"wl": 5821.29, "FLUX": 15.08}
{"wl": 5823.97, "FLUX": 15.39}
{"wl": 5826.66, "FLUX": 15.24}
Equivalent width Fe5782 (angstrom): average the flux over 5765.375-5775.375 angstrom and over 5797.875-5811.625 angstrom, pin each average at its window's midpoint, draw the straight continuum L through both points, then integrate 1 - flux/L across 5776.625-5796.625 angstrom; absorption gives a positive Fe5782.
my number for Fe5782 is 1.3 angstrom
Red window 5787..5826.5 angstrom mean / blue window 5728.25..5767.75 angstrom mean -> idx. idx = 1.0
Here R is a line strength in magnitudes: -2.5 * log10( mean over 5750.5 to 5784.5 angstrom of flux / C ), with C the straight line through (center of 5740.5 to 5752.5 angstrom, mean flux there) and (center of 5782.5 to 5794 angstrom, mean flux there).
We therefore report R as -0.05 mag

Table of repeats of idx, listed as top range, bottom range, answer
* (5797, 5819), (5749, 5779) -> 1.03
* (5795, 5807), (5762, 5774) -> 1.01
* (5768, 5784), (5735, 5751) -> 1.02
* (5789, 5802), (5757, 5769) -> 1.03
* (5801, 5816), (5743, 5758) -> 1.04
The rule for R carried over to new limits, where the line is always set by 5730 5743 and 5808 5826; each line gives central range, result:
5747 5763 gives 0.027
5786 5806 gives 0.033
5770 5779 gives 0.006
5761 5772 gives 0.007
